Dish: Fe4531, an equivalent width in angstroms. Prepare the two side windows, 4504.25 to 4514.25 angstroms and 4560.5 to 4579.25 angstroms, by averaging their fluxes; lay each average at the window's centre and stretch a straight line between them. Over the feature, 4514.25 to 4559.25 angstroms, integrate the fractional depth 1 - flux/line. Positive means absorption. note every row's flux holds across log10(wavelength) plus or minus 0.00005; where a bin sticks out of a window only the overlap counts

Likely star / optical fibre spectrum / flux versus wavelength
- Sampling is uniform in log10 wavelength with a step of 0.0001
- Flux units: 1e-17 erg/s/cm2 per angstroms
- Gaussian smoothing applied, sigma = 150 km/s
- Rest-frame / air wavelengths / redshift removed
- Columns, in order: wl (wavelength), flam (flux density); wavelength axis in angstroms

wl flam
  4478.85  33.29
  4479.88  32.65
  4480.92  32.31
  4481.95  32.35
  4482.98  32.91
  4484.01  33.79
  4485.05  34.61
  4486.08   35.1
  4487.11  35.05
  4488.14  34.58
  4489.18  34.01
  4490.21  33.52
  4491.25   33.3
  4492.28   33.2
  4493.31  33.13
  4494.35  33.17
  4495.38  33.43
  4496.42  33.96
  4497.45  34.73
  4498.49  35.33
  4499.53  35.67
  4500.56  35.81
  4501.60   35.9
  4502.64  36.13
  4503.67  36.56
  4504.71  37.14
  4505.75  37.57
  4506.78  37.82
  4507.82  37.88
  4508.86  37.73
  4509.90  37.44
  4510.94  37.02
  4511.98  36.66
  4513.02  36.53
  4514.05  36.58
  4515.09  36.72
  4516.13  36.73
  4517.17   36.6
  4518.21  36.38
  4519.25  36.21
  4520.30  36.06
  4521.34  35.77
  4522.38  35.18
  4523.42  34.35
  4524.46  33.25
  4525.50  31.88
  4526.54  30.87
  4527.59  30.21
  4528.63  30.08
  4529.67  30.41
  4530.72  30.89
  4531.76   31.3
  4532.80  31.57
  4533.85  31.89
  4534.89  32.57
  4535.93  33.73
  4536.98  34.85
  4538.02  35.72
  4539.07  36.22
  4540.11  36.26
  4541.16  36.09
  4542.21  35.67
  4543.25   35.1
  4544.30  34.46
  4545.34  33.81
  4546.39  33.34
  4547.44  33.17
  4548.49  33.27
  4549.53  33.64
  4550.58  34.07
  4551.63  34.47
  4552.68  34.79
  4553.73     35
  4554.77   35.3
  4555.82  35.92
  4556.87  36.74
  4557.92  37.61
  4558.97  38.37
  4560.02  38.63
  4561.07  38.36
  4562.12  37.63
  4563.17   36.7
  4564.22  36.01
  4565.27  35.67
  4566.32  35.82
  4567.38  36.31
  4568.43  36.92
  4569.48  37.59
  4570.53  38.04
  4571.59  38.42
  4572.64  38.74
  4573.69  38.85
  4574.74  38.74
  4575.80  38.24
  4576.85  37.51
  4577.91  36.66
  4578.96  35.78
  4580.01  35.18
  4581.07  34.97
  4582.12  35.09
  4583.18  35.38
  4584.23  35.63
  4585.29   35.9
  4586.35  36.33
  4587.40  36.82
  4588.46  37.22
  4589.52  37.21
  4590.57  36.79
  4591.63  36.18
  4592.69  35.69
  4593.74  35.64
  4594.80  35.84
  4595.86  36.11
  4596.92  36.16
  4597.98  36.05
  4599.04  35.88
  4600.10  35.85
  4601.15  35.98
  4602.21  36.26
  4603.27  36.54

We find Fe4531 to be 3.59 angstroms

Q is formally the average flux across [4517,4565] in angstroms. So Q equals 34.6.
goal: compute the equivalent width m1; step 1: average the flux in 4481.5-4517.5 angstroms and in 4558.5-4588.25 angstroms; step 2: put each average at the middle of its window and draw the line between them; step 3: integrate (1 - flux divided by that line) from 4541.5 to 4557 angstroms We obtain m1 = 0.80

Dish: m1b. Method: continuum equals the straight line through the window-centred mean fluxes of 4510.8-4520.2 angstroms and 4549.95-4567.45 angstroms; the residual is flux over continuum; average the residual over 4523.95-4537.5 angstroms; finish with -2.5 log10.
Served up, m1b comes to 0.15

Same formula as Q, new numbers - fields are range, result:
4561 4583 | 37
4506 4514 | 37.3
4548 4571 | 36.2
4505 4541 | 34.8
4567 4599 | 36.7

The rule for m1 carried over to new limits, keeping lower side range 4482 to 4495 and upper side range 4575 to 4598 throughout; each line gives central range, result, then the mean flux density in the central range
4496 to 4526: -1.5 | 36.1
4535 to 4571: -0.3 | 35.7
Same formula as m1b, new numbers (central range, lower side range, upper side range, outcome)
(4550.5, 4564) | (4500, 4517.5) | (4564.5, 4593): 0.008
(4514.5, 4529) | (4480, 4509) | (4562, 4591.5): 0.034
